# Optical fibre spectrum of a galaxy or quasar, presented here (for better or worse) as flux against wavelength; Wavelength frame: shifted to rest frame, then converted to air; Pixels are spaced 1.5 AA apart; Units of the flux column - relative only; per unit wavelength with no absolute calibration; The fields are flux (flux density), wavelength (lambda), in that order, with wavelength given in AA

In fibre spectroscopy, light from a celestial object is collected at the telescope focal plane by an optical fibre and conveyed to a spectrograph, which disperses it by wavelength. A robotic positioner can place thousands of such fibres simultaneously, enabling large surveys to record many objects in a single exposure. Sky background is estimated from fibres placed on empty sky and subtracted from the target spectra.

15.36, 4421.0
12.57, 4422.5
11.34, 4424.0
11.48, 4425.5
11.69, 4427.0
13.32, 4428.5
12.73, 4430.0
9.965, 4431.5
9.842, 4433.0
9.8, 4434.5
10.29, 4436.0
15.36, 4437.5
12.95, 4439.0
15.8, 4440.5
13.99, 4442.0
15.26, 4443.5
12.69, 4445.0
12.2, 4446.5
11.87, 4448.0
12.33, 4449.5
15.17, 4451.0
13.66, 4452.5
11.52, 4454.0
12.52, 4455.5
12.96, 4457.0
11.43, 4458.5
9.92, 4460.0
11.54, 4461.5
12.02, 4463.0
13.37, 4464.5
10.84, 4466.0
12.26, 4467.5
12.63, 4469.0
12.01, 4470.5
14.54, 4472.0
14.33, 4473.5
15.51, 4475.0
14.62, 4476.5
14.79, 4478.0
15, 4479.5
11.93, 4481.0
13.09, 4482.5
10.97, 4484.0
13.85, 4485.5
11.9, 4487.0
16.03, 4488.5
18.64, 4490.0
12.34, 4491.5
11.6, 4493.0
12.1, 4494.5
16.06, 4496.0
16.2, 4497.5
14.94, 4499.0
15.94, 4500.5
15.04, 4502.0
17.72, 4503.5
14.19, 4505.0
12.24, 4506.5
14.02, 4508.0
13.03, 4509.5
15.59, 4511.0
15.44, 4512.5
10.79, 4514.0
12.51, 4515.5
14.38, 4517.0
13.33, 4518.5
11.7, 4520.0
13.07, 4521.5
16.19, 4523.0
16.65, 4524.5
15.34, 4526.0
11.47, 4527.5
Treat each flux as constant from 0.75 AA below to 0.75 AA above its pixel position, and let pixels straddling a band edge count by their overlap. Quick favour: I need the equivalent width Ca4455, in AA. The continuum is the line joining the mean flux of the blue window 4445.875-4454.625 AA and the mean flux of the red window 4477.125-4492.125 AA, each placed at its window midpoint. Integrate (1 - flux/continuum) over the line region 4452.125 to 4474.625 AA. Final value 1.40 AA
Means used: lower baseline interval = 12.8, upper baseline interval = 13.9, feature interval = 12.4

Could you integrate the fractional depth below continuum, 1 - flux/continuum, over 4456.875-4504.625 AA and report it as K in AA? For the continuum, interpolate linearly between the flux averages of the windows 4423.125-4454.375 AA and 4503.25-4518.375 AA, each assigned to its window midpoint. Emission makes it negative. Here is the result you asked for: -1.16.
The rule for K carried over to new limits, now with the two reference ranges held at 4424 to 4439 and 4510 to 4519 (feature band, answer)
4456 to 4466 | 0.5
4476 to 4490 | -1.0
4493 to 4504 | -1.5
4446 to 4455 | -0.5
